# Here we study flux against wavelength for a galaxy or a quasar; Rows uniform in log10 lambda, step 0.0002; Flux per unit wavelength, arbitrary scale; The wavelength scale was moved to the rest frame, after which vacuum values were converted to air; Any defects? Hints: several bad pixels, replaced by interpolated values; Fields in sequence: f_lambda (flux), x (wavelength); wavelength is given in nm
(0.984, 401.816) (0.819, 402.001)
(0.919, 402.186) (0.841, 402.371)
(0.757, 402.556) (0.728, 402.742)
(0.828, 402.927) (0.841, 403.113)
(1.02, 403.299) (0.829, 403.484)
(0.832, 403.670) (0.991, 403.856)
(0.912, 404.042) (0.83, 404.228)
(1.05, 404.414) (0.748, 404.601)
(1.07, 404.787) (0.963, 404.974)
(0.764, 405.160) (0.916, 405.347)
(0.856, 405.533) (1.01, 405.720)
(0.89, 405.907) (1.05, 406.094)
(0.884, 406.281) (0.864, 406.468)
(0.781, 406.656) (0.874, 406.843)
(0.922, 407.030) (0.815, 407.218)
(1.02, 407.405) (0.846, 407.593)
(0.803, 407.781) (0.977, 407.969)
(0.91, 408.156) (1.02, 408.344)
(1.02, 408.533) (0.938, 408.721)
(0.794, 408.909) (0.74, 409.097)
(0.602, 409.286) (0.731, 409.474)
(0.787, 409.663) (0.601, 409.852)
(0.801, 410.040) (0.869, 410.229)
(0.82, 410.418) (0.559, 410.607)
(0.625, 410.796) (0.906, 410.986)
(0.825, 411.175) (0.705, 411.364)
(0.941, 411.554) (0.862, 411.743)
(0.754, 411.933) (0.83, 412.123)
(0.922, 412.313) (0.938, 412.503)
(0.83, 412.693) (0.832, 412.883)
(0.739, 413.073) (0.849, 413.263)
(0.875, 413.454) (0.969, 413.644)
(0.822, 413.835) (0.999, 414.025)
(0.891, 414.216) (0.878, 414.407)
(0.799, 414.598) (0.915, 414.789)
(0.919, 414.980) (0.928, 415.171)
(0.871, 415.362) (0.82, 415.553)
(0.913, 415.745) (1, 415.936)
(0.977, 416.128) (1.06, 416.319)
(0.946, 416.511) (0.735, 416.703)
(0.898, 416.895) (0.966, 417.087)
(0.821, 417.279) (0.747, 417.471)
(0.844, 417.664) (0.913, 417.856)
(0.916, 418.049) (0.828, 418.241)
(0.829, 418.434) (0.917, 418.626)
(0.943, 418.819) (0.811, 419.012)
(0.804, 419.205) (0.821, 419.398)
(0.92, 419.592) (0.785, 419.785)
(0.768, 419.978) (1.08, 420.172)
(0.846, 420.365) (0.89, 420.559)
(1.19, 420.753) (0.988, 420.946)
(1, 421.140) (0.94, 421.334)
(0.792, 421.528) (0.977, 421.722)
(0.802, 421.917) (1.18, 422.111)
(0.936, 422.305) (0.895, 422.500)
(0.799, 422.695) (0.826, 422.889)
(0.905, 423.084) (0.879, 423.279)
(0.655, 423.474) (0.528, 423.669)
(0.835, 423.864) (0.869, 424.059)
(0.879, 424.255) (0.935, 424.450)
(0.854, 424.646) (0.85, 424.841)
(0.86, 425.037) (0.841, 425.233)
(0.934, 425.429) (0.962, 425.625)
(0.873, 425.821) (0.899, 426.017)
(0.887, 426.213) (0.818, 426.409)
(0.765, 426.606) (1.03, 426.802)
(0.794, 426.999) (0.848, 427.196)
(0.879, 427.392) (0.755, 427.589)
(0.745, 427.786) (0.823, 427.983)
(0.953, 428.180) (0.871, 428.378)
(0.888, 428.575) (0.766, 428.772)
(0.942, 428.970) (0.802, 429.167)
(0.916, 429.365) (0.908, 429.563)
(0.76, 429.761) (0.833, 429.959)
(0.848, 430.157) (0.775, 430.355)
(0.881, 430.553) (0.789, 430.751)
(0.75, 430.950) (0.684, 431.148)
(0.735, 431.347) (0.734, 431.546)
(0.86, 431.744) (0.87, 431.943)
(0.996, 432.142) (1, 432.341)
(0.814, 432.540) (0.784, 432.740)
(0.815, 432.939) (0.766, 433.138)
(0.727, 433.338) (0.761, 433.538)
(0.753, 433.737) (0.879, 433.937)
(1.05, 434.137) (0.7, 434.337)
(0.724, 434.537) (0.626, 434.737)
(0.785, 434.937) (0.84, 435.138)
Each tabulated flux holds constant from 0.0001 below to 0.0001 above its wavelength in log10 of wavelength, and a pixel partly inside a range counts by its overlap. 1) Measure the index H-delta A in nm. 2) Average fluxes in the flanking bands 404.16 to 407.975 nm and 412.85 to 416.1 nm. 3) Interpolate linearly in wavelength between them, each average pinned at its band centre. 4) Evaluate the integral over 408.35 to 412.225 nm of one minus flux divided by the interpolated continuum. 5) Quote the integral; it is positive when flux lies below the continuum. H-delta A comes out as 0.44 nm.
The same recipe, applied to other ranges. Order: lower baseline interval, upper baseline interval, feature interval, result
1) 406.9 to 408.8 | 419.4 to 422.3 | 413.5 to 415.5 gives 0.074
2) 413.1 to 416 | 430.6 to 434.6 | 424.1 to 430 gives -0.187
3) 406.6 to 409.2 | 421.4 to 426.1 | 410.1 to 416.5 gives 0.138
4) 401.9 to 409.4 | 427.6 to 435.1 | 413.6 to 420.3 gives -0.254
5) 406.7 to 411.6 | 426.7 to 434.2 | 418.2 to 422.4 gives -0.419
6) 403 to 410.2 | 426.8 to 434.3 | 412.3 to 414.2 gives -0.027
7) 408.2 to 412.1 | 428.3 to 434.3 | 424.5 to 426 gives -0.117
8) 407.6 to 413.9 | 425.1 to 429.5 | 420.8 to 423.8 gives -0.094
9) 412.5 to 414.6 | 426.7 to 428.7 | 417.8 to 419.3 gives -0.008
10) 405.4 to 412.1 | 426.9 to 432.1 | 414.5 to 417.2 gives -0.242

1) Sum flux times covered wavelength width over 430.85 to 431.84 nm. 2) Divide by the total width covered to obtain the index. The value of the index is 0.752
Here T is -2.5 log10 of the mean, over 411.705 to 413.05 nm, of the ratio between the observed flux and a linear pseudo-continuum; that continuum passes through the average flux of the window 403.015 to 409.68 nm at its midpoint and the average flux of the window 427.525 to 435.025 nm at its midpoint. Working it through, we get 0.03 mag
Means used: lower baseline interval 0.887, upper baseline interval 0.818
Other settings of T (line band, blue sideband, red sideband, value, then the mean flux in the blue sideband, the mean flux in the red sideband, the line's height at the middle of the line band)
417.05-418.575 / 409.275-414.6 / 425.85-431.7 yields -0.04 mag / 0.816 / 0.831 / 0.821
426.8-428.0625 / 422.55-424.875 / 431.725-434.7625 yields -0.01 mag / 0.819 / 0.824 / 0.821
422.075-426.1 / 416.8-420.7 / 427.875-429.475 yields 0.01 mag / 0.871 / 0.869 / 0.87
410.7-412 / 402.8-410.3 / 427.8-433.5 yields 0.08 mag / 0.874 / 0.83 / 0.865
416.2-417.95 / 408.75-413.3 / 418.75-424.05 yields -0.05 mag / 0.788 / 0.881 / 0.842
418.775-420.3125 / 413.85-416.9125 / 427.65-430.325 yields 0.03 mag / 0.907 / 0.847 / 0.889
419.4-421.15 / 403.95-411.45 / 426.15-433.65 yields -0.11 mag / 0.852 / 0.83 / 0.84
